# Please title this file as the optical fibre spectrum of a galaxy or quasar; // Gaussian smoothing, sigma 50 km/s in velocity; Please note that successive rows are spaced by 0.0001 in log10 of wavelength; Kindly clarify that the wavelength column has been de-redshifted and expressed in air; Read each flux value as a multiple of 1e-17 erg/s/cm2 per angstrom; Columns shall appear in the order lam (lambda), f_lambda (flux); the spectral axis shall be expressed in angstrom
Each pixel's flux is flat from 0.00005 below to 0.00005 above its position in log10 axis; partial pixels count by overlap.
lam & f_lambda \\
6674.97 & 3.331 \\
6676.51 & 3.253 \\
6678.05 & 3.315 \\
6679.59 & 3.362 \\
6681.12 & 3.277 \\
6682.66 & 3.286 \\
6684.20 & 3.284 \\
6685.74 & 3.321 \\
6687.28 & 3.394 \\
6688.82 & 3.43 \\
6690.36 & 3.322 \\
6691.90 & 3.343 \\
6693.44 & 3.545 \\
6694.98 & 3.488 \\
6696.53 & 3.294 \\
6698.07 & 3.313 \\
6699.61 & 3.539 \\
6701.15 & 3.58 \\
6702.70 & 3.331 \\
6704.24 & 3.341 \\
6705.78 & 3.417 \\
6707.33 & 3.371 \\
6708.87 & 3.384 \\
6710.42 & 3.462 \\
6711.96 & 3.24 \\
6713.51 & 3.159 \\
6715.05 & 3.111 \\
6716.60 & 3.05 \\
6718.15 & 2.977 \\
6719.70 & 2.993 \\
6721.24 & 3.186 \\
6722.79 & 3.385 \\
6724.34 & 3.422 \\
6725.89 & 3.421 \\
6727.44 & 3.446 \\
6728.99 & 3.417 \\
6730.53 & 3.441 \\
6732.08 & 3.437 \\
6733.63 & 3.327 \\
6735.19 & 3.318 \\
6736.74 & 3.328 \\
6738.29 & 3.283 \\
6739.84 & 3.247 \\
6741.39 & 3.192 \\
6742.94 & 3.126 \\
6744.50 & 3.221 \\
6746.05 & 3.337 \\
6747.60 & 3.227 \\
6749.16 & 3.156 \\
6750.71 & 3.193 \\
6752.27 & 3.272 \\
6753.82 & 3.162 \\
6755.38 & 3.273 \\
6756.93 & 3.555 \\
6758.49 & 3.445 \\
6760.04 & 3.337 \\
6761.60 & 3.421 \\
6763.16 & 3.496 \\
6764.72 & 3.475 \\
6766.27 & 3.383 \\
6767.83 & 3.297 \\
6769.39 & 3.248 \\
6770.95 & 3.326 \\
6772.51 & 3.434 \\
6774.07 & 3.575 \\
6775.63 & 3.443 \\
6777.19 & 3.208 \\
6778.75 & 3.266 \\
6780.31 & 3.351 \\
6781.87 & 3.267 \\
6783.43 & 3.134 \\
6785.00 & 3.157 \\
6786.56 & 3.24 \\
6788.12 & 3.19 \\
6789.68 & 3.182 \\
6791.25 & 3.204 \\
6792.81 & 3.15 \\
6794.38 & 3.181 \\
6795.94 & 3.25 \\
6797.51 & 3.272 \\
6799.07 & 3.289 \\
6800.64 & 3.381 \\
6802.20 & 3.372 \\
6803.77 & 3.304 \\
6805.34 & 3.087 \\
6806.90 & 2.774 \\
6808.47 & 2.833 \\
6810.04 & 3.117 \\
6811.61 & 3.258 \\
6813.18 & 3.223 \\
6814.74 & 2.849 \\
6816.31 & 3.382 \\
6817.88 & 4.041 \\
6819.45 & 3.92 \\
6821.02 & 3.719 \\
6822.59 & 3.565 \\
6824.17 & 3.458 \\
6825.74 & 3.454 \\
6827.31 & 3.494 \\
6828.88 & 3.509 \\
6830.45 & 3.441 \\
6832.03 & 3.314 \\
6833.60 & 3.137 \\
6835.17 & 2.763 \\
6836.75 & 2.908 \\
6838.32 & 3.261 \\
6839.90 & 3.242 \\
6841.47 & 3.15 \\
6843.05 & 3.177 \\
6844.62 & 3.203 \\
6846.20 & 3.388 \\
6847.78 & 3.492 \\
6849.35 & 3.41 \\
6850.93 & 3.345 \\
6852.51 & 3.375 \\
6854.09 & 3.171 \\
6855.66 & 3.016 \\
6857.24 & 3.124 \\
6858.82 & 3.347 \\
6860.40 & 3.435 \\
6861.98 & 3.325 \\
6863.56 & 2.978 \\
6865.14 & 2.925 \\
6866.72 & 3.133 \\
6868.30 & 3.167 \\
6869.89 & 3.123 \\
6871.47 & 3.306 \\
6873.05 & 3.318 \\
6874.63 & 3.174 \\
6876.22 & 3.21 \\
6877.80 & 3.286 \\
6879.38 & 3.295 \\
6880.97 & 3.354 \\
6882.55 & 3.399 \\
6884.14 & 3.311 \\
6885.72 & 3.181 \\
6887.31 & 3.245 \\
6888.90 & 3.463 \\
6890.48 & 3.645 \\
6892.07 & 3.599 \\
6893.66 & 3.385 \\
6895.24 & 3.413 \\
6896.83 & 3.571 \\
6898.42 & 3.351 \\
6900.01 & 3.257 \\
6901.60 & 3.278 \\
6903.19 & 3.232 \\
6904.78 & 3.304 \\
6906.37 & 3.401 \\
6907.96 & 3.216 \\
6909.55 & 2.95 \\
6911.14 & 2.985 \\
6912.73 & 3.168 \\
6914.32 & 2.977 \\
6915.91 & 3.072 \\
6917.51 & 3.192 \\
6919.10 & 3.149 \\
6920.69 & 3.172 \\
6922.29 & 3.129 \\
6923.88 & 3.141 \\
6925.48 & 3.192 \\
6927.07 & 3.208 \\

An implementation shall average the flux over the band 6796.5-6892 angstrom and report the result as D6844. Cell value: 3.28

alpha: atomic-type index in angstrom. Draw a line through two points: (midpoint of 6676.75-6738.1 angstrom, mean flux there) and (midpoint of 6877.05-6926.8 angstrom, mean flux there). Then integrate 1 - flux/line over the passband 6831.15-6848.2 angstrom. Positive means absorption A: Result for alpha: 0.6 angstrom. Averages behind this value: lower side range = 3.33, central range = 3.18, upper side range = 3.27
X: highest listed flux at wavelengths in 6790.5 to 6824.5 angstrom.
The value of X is 4.041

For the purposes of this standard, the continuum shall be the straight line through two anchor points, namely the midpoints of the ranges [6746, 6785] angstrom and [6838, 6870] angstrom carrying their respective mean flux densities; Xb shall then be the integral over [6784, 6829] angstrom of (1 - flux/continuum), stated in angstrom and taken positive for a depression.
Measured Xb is -0.3 angstrom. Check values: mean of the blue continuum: 3.33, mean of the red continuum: 3.23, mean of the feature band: 3.3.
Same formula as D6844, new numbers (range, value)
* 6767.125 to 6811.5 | 3.23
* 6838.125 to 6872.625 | 3.23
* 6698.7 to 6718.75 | 3.31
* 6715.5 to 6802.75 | 3.29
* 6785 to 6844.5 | 3.27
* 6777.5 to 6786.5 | 3.23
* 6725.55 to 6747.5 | 3.32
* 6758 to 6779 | 3.38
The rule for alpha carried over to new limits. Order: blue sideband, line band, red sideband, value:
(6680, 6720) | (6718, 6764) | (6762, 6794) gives 0.1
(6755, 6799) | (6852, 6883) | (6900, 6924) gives -0.1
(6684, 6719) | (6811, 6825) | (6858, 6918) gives -0.9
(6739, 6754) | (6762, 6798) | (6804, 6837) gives -0.4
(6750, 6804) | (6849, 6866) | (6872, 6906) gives 0.6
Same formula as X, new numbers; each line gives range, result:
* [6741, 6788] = 3.575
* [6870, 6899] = 3.645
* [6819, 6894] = 3.92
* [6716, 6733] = 3.446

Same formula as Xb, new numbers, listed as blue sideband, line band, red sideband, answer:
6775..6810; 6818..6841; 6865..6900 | -1.0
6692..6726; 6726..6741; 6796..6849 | -0.2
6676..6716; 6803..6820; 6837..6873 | 0.1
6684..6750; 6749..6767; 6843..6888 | -0.3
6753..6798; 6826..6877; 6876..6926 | 0.8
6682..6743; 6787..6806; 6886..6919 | 0.4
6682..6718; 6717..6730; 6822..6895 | 0.2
